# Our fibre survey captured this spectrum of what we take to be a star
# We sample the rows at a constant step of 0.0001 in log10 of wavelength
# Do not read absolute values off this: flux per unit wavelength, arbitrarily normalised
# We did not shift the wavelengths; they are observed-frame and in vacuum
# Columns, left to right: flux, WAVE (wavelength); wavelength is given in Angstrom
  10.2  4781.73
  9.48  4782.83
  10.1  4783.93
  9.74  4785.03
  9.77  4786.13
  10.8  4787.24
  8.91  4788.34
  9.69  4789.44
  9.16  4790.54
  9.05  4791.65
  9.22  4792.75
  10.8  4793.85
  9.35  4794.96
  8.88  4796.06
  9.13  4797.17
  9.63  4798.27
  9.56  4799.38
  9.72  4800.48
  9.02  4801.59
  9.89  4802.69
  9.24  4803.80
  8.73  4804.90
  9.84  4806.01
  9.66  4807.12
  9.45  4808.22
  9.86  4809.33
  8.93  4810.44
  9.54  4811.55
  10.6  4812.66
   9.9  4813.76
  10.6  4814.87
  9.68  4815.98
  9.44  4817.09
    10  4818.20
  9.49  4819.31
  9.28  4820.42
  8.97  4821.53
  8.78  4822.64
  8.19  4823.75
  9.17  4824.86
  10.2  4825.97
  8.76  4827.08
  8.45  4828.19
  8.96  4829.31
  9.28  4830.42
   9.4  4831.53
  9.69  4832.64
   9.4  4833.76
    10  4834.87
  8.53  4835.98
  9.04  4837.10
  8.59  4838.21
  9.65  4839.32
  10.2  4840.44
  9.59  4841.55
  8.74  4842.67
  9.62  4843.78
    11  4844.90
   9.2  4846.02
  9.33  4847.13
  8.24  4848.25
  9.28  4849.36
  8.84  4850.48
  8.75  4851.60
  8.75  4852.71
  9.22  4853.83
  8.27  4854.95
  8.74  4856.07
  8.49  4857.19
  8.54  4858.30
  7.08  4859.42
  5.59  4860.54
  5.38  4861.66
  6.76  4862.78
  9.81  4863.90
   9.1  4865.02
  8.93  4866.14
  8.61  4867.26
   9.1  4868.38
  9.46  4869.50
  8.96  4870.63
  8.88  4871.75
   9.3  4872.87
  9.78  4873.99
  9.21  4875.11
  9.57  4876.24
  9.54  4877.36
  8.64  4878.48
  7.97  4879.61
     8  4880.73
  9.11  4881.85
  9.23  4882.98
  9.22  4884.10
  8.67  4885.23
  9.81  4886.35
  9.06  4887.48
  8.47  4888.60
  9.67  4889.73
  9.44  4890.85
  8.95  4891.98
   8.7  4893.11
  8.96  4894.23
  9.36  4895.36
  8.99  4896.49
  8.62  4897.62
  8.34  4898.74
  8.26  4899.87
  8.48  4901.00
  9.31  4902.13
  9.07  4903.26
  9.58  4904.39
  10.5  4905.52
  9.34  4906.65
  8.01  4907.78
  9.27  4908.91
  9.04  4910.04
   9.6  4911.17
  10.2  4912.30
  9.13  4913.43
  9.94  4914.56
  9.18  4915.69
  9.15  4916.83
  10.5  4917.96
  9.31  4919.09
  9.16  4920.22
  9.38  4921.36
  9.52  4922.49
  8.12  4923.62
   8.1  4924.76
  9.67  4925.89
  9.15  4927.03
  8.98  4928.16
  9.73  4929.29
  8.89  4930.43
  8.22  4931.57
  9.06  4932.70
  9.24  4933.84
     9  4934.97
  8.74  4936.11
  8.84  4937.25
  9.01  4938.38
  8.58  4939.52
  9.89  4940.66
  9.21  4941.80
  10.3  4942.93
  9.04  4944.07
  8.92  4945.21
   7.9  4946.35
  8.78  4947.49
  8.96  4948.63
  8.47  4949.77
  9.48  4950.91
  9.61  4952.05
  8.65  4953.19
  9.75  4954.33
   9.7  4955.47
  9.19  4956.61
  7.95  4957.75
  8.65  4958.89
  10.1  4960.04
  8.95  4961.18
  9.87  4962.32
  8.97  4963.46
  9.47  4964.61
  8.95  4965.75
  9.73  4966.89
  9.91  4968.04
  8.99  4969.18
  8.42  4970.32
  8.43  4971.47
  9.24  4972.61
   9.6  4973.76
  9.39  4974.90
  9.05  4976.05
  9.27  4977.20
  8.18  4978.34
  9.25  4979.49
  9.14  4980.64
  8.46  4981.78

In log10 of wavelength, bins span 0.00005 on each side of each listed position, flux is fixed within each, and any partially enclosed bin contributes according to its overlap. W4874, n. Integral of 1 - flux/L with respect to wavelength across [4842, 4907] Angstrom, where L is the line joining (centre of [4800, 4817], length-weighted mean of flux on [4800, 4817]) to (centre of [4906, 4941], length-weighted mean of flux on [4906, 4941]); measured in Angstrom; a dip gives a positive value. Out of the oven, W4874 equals 3.48 Angstrom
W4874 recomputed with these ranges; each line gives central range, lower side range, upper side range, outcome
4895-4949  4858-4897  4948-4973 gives -0.9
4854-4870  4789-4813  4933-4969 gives 2.0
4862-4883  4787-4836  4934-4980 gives 0.9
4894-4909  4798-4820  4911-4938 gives 0.5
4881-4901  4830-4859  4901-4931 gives 0.6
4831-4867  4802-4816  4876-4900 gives 2.0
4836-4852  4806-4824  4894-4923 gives 0.3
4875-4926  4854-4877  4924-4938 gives -2.1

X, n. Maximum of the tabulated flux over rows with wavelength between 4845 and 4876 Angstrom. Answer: 9.81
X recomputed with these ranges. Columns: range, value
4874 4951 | 10.5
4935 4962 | 10.3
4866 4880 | 9.78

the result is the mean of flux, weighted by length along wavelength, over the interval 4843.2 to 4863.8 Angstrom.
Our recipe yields 8.43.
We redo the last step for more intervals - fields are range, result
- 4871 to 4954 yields 9.1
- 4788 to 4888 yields 9.12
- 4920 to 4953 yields 9.03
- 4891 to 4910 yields 8.99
